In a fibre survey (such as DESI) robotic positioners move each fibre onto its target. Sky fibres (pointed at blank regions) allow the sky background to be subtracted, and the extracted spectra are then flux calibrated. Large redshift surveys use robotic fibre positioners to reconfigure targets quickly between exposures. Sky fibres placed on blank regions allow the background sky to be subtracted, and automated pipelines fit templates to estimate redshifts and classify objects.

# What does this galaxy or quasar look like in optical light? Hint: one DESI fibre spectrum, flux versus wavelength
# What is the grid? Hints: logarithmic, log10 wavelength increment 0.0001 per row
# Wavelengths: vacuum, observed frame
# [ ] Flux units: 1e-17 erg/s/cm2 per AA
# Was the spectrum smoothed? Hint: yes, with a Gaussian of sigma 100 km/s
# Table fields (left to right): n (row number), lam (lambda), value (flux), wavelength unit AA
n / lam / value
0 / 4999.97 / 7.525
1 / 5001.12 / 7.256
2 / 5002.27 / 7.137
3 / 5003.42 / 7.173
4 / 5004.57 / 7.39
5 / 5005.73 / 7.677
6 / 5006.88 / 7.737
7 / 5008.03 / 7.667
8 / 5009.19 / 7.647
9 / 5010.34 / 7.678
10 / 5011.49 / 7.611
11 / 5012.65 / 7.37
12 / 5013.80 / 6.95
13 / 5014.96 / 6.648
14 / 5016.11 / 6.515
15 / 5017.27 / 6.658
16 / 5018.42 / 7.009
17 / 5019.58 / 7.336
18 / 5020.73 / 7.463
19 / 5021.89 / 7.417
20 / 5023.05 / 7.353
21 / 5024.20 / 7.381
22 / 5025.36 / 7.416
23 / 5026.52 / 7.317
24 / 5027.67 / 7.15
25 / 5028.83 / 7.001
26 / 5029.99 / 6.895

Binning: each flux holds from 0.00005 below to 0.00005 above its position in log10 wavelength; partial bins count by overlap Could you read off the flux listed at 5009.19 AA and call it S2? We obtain 7.647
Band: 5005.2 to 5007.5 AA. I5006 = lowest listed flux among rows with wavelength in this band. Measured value 7.677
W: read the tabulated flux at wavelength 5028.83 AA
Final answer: 7.001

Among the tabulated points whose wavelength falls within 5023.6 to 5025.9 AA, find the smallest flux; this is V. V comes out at 7.381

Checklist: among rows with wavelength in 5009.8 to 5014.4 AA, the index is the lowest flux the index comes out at 6.95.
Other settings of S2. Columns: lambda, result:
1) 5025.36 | 7.416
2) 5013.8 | 6.95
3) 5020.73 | 7.463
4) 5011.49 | 7.611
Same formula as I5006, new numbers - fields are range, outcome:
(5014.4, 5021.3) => 6.515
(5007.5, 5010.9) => 7.647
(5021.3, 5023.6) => 7.353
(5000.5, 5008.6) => 7.137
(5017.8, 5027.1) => 7.009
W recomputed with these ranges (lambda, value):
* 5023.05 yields 7.353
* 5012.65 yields 7.37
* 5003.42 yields 7.173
